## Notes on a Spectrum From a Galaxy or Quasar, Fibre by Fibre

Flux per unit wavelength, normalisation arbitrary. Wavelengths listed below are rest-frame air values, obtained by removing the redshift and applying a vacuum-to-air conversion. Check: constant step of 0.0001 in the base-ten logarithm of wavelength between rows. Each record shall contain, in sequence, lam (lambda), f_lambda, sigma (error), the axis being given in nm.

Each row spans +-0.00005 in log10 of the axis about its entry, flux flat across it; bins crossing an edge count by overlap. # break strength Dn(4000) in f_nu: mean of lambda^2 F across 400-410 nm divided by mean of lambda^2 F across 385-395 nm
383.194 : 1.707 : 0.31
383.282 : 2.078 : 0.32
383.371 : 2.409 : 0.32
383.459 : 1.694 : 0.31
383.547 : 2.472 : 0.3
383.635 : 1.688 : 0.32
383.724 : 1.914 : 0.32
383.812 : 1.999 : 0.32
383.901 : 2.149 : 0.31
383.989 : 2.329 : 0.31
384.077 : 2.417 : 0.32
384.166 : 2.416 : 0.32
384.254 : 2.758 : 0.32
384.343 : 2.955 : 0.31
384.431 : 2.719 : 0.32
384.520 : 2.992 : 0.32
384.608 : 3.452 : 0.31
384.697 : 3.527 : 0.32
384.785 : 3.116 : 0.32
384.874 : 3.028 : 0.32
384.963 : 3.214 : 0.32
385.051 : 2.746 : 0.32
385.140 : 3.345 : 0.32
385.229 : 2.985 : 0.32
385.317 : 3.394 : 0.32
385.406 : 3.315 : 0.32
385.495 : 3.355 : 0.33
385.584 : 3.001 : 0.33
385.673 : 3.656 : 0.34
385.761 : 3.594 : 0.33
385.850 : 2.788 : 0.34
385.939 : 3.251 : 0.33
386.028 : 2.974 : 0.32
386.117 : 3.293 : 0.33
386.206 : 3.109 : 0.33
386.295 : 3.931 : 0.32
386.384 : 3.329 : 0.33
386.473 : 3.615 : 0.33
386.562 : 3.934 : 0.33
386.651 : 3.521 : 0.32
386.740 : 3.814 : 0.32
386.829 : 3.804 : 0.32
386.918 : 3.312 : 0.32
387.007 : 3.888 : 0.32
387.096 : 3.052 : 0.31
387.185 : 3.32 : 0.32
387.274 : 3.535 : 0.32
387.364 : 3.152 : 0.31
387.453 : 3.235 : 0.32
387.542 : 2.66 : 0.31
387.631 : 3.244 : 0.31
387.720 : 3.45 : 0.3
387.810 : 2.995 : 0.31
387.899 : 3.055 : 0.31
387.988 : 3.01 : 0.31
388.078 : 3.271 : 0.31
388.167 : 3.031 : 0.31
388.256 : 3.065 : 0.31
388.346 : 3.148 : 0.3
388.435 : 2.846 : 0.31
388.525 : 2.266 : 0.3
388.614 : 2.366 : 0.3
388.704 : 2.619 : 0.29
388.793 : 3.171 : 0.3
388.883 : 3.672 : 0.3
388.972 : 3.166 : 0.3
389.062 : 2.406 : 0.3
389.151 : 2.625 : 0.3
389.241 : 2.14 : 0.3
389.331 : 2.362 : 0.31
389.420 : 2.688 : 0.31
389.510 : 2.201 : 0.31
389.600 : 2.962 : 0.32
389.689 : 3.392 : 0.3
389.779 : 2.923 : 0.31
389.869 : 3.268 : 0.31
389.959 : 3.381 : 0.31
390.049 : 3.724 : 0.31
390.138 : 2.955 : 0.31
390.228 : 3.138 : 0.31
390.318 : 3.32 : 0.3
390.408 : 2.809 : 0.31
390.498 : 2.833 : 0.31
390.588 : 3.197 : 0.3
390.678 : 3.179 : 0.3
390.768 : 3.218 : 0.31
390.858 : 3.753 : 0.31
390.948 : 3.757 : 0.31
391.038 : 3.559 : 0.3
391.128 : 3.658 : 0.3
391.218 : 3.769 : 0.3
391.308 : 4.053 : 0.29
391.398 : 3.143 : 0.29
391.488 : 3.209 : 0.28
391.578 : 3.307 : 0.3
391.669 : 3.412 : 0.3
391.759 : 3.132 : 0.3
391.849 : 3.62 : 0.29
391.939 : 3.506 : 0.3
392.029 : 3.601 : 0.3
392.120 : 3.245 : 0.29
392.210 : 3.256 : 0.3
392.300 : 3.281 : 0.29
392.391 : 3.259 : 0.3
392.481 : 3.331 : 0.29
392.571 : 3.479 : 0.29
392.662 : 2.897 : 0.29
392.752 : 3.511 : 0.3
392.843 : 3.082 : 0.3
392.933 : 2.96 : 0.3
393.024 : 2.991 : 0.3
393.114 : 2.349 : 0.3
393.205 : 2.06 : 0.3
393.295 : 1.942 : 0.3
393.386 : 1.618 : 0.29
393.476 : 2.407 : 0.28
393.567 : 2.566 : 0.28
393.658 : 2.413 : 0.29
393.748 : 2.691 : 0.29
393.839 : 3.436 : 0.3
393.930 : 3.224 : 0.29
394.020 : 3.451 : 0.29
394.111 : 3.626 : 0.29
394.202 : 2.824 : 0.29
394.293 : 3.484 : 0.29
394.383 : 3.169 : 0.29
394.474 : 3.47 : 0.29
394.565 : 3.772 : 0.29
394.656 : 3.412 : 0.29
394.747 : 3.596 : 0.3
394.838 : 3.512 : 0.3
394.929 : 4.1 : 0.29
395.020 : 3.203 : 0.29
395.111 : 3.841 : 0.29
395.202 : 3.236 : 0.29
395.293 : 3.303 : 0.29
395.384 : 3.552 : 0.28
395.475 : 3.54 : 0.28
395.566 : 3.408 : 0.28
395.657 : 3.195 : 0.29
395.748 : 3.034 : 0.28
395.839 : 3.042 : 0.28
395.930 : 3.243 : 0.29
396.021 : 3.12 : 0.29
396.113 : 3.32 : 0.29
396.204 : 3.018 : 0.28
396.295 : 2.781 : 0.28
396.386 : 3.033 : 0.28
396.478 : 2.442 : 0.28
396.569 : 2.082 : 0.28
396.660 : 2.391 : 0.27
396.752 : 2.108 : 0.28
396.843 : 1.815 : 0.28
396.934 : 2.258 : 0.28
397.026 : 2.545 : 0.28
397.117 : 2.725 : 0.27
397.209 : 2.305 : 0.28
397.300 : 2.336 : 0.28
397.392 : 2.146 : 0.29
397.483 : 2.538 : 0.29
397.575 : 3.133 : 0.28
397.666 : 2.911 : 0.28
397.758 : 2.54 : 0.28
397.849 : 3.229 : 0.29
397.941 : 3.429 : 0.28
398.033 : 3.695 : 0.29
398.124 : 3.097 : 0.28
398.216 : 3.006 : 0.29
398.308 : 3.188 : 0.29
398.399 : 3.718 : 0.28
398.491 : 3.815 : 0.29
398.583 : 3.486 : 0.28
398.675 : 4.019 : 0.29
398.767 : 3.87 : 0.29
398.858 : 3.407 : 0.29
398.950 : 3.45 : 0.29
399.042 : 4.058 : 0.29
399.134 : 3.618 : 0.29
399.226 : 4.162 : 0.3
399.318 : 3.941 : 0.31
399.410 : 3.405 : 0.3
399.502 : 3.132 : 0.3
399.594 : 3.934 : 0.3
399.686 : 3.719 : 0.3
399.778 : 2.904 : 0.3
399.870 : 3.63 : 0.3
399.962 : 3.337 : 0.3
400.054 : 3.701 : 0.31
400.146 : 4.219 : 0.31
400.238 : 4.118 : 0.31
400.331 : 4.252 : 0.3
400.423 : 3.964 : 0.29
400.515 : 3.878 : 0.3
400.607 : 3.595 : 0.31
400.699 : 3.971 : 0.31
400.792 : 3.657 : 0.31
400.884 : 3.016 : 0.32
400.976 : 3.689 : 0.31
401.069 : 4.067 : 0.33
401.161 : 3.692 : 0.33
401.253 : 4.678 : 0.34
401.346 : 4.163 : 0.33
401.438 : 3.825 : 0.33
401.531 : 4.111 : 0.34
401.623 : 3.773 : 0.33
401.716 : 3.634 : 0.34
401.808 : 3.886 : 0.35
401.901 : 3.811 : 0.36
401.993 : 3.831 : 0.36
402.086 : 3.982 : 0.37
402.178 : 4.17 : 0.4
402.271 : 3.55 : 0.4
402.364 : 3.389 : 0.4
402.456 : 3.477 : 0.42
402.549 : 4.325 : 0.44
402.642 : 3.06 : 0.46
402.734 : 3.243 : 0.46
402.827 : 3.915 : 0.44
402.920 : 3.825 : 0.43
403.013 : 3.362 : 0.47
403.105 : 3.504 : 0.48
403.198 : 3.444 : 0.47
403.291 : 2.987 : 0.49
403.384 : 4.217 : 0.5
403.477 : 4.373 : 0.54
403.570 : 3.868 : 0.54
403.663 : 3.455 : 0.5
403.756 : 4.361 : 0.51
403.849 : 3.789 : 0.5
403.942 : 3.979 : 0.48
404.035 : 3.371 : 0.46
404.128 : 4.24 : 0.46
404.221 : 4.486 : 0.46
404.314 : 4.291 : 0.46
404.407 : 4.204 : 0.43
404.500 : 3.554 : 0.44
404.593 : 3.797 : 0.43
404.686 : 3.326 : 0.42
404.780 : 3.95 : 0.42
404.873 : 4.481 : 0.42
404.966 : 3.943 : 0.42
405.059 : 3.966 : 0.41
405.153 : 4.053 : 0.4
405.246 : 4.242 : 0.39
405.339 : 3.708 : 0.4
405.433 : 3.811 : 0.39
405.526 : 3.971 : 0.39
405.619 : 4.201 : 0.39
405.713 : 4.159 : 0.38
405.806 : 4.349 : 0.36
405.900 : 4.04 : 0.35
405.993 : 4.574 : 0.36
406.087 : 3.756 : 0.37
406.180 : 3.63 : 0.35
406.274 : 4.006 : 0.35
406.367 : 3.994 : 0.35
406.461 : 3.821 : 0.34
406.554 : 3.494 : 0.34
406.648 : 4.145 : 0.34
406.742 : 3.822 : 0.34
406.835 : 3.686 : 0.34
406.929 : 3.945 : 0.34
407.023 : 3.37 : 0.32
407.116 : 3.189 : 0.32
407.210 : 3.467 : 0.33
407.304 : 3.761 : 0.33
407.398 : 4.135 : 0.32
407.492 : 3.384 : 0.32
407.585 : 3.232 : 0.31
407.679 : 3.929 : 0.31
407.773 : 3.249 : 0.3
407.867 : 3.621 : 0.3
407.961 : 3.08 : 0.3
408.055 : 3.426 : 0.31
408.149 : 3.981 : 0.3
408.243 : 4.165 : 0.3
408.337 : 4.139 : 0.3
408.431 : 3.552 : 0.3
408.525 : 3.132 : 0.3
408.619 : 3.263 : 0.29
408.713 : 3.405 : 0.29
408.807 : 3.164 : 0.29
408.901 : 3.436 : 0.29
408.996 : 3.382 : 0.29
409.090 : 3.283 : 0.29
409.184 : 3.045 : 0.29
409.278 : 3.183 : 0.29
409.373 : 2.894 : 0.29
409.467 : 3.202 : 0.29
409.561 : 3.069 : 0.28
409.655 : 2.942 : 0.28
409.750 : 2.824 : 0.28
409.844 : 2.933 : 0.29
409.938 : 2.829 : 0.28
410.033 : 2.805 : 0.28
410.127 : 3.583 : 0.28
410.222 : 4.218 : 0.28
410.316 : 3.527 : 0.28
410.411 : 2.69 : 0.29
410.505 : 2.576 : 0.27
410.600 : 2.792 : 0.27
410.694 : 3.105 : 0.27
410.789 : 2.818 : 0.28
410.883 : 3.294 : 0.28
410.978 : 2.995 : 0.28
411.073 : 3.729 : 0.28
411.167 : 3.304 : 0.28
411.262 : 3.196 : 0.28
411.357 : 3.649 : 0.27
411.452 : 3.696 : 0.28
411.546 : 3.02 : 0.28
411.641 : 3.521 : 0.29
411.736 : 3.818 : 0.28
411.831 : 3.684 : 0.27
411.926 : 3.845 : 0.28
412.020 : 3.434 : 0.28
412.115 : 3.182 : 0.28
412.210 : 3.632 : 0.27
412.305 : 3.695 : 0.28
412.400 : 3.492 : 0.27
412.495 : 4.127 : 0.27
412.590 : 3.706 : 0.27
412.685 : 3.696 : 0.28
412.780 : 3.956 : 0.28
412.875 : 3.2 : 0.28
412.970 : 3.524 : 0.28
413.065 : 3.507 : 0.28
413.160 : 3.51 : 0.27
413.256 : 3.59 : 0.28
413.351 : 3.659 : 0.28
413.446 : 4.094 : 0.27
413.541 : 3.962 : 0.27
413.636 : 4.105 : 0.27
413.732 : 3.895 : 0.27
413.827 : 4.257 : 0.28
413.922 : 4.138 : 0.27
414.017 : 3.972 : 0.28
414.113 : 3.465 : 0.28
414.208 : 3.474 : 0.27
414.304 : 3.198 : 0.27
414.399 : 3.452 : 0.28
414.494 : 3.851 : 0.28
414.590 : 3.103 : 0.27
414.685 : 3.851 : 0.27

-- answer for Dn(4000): 1.3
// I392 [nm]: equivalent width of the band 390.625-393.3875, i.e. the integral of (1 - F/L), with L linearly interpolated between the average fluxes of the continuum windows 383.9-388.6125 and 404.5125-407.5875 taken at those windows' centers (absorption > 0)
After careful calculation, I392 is 0.12 nm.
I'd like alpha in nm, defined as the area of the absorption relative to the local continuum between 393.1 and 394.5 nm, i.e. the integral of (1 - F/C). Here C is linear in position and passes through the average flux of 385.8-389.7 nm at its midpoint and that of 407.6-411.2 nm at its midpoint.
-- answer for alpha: 0.158 nm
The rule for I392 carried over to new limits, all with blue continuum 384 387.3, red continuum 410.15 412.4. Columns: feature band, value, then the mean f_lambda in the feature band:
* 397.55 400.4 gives -0.21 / 3.56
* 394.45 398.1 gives 0.32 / 3.01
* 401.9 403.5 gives -0.17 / 3.68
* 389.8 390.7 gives 0.03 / 3.17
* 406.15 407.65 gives -0.16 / 3.7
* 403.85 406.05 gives -0.45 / 4.02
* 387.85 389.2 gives 0.14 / 2.91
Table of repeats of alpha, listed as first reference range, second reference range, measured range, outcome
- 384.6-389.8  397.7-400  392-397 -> 0.50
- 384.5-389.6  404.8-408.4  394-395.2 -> -0.03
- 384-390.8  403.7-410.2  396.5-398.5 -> 0.38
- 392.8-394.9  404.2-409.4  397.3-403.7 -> -0.48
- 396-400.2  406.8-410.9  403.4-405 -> -0.35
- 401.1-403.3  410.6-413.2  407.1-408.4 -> -0.01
